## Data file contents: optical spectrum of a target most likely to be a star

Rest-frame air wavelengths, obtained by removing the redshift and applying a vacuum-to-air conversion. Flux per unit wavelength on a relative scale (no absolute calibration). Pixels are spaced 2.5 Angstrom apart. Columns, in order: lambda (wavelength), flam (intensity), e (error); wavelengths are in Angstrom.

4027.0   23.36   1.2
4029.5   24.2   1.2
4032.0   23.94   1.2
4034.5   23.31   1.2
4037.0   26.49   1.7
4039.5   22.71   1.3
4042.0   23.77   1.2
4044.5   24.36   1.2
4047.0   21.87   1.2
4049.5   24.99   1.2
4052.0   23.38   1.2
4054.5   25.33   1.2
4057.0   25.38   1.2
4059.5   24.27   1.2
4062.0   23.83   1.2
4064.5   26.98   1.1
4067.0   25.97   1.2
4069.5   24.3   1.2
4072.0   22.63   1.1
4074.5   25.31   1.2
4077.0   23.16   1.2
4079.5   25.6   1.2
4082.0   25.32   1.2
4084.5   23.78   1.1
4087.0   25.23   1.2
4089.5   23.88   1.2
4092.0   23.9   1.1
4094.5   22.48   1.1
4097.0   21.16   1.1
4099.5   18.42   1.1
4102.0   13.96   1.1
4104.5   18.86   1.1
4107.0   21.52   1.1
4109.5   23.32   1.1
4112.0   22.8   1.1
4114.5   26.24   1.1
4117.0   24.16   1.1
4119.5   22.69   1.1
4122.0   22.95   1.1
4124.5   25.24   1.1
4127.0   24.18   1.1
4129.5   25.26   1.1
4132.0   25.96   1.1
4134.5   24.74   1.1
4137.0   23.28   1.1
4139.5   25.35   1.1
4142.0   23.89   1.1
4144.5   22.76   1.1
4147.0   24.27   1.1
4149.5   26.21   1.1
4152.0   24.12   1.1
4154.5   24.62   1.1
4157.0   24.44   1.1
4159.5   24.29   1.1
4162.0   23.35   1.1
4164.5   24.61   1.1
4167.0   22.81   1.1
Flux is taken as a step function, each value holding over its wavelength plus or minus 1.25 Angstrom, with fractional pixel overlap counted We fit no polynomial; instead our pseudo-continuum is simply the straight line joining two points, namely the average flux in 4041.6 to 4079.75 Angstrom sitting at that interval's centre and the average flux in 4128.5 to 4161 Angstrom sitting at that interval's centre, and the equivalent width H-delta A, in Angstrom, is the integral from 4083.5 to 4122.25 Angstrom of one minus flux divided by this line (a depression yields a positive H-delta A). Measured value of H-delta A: 3.6 Angstrom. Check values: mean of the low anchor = 24.4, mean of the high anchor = 24.5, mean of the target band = 22.2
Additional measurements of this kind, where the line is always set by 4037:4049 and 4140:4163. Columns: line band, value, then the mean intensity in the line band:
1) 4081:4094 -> -0.2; 24.3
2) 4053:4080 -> -1.1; 24.8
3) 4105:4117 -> 0.4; 23.3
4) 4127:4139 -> -0.3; 24.8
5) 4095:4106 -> 2.5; 18.5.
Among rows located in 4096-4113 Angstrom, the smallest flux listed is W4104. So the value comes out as 13.96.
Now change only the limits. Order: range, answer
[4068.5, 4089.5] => 22.63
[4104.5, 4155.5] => 18.86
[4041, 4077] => 21.87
